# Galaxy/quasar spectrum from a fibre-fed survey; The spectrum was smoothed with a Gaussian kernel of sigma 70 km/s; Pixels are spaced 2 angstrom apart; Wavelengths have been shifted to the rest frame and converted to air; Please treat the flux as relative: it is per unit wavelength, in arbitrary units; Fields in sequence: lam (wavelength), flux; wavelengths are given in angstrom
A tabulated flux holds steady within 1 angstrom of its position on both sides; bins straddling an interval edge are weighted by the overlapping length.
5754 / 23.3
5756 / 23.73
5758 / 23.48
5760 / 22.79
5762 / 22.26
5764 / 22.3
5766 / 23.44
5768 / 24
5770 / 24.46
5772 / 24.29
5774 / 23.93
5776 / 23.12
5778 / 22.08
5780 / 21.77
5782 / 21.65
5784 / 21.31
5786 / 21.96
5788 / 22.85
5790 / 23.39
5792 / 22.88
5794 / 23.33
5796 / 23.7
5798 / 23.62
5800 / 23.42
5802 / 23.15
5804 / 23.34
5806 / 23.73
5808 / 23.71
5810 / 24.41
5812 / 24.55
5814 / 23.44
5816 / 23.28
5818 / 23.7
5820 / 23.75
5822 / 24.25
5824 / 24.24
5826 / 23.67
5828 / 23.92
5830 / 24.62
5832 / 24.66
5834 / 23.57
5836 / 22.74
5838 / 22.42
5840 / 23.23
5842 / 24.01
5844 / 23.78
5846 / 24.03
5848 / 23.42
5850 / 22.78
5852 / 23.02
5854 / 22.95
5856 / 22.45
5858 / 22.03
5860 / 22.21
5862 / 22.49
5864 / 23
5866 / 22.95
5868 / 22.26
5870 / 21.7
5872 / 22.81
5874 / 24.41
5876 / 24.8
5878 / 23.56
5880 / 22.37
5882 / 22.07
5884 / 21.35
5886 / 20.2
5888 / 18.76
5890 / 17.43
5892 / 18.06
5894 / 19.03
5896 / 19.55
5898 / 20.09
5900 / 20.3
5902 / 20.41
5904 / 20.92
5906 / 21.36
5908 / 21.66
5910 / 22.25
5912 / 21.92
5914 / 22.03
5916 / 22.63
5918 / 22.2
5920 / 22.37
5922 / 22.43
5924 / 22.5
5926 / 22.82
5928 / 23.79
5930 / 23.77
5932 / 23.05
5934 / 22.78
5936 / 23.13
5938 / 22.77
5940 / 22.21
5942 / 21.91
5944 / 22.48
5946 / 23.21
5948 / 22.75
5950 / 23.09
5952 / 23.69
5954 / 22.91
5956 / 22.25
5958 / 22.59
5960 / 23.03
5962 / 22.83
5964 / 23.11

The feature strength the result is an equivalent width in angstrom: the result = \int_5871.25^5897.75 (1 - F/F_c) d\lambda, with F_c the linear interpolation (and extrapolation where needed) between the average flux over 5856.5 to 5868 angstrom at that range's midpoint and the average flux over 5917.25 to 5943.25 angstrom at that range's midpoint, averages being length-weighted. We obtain 1.8 angstrom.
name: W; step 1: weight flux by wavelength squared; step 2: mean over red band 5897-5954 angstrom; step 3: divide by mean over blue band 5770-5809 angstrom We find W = 1.01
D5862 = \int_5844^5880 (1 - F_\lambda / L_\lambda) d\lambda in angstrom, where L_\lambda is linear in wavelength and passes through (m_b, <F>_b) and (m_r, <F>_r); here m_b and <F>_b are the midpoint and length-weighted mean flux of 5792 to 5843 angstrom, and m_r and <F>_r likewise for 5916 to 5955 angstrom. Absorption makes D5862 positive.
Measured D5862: 0.56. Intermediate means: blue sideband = 23.7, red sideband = 22.8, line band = 23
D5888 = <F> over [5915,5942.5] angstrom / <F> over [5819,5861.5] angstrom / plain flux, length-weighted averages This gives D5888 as 1.0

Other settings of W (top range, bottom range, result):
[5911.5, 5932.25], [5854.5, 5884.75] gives 1.02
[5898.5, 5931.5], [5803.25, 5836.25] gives 0.95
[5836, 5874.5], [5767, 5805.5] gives 1.02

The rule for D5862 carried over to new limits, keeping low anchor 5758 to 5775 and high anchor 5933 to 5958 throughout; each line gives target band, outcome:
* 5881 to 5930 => 3.8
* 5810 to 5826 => -0.5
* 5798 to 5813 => -0.3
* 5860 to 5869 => 0.2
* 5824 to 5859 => -0.4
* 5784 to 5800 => 0.2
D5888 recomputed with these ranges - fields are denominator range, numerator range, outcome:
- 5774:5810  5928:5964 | 1.00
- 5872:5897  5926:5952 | 1.09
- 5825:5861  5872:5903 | 0.90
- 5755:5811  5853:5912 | 0.93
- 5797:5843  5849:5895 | 0.92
